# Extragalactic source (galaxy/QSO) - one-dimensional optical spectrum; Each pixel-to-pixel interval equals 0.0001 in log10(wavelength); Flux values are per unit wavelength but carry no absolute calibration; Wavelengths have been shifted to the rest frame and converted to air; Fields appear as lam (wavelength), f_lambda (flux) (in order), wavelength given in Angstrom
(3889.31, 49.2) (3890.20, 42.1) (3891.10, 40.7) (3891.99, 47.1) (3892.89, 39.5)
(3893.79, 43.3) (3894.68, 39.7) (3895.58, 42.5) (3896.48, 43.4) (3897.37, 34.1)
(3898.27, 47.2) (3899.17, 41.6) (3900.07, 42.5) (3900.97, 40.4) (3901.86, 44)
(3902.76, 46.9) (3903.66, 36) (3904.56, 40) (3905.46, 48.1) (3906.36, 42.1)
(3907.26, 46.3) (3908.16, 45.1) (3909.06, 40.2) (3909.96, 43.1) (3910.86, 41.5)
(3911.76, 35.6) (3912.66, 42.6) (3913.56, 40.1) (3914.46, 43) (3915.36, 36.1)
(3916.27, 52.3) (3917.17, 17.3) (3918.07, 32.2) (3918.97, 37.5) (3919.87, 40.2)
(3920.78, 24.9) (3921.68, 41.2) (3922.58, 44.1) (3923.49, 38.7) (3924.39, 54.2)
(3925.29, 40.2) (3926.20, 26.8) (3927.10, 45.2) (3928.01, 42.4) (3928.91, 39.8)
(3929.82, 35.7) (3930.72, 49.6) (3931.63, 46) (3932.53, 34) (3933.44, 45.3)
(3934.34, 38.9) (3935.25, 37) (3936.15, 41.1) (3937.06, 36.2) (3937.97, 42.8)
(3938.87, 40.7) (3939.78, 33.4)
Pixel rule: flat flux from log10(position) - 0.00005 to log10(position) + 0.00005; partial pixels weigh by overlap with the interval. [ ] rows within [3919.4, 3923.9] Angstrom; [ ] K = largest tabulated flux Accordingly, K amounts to 44.1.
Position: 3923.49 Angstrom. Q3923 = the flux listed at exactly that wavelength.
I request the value 38.7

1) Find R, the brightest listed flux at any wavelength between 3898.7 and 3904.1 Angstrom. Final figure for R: 46.9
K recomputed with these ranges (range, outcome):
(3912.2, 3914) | 42.6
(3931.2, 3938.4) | 46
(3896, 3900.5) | 47.2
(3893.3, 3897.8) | 43.4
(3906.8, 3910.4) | 46.3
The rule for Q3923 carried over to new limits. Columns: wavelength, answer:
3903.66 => 36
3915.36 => 36.1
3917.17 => 17.3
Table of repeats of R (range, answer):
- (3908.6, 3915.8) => 43.1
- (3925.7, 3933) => 49.6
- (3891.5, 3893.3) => 47.1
